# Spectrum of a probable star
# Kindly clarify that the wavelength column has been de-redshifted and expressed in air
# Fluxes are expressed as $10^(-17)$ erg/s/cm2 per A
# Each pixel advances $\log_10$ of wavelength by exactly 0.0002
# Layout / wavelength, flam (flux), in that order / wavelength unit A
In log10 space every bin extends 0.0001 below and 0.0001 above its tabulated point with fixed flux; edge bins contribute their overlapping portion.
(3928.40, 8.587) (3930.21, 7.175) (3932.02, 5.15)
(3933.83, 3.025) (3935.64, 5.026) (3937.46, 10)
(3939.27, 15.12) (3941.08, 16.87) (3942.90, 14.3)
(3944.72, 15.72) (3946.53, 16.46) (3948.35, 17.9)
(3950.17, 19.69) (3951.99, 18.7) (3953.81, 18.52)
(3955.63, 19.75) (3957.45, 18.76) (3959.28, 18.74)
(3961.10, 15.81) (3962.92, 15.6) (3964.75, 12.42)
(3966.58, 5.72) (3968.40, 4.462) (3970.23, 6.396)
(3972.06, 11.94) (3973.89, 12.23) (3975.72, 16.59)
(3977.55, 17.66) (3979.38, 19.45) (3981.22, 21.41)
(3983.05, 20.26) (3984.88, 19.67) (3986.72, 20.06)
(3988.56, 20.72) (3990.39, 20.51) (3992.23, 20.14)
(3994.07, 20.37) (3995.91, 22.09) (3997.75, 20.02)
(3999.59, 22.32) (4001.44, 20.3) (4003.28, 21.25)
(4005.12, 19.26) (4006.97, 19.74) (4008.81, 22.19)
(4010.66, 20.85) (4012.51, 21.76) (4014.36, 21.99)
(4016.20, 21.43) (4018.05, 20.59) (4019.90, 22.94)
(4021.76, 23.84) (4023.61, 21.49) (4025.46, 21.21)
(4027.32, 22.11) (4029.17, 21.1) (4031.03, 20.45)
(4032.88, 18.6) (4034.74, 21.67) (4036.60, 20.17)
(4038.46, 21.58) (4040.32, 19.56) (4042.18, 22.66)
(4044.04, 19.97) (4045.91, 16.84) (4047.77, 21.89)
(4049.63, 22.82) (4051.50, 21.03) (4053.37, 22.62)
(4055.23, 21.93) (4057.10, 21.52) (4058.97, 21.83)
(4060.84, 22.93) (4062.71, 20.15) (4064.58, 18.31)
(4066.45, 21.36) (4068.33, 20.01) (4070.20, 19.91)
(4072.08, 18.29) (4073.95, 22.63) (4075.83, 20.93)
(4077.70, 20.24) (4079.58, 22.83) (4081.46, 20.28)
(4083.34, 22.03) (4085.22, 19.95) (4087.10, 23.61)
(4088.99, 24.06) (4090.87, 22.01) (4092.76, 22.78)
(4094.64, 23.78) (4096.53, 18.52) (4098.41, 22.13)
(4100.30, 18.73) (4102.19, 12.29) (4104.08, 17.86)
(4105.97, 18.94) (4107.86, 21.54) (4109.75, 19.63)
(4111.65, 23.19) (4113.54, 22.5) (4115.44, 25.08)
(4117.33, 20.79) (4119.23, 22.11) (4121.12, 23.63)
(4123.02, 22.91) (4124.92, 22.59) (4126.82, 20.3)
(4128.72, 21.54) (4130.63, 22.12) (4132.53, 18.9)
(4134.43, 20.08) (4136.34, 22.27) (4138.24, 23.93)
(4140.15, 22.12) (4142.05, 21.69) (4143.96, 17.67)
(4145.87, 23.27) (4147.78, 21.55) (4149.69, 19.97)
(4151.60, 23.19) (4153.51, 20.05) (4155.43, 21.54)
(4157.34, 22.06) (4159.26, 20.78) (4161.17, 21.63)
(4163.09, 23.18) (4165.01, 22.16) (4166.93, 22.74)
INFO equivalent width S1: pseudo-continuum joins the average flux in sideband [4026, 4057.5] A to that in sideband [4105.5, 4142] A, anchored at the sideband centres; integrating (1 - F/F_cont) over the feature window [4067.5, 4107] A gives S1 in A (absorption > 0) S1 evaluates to 1.62 A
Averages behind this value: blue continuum 21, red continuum 21.8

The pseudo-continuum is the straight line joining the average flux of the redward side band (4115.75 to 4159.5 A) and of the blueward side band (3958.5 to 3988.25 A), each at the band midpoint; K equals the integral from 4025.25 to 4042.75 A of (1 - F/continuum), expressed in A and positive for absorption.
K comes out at -3.44 A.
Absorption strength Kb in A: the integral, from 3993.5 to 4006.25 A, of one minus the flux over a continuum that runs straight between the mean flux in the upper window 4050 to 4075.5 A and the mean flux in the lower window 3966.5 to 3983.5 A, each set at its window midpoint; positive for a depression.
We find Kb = -3.98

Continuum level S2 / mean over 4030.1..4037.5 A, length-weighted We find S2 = 20.2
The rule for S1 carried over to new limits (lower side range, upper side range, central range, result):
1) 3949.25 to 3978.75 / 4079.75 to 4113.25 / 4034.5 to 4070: -4.32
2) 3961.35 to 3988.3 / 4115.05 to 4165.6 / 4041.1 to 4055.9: -2.77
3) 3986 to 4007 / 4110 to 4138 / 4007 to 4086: 0.18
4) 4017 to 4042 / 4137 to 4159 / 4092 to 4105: 1.22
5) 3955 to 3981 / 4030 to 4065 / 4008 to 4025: -3.38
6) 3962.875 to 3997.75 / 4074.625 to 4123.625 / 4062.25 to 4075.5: -0.09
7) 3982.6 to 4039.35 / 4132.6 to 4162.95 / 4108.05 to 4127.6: -0.85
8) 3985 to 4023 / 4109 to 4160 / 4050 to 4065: -0.08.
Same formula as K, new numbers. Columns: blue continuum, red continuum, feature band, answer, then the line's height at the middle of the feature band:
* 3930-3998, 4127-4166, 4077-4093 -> -2.1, 19.4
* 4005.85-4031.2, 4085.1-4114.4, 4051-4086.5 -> 0.1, 21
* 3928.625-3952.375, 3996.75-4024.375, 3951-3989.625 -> 0.5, 16.2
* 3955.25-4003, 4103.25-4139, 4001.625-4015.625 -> -2.3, 18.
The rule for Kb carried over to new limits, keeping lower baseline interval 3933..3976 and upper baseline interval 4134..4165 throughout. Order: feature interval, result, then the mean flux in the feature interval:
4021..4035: -3.8 A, 21.3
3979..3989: -3.6 A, 20.3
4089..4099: -1.4 A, 22.1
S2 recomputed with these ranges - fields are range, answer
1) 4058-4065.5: 20.8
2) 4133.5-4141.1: 22.1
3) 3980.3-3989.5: 20.4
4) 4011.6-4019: 21.5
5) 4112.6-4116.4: 23.8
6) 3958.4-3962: 17.3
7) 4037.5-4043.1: 21.3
